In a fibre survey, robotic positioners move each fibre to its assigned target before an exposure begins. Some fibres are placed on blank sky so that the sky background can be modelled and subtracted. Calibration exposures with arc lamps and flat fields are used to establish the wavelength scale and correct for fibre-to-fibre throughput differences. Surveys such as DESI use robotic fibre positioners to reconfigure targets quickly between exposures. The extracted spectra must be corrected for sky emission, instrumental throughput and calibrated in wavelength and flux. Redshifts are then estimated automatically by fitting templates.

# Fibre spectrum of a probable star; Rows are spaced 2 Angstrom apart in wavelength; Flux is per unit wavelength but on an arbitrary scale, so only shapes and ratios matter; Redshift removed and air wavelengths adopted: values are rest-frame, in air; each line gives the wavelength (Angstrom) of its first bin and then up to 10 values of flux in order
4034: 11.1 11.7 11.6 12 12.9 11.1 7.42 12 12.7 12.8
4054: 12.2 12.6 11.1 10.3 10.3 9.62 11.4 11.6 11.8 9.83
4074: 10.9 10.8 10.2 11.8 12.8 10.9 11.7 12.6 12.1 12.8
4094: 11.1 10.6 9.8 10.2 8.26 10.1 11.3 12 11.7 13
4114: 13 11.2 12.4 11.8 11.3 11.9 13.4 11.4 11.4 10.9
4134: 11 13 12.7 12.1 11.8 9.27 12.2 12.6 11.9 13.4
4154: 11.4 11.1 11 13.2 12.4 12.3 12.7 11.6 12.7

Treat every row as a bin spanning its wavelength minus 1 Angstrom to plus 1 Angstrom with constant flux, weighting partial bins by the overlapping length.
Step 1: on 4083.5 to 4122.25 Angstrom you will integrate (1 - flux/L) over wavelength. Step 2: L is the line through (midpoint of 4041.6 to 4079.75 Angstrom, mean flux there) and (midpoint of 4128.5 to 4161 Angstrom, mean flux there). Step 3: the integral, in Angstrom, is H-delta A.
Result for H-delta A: 0.2 Angstrom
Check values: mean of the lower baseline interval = 11.1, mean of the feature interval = 11.4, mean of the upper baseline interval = 11.8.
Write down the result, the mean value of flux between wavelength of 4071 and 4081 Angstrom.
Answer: 10.7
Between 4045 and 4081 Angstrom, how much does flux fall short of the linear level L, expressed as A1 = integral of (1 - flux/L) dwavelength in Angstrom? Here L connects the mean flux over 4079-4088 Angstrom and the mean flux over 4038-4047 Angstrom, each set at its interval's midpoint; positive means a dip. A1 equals 1.0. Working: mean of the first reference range 10.9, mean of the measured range 11.1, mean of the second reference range 11.9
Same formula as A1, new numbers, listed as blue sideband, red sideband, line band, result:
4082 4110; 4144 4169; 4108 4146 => -0.9 Angstrom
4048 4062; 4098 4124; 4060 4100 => 1.6 Angstrom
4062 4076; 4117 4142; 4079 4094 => -1.2 Angstrom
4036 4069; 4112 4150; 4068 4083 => 0.4 Angstrom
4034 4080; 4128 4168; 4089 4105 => 1.2 Angstrom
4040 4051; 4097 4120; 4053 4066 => 0.3 Angstrom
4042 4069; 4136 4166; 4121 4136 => 0.2 Angstrom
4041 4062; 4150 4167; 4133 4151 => 0.3 Angstrom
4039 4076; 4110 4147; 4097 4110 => 1.4 Angstrom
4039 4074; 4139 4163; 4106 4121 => -0.6 Angstrom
